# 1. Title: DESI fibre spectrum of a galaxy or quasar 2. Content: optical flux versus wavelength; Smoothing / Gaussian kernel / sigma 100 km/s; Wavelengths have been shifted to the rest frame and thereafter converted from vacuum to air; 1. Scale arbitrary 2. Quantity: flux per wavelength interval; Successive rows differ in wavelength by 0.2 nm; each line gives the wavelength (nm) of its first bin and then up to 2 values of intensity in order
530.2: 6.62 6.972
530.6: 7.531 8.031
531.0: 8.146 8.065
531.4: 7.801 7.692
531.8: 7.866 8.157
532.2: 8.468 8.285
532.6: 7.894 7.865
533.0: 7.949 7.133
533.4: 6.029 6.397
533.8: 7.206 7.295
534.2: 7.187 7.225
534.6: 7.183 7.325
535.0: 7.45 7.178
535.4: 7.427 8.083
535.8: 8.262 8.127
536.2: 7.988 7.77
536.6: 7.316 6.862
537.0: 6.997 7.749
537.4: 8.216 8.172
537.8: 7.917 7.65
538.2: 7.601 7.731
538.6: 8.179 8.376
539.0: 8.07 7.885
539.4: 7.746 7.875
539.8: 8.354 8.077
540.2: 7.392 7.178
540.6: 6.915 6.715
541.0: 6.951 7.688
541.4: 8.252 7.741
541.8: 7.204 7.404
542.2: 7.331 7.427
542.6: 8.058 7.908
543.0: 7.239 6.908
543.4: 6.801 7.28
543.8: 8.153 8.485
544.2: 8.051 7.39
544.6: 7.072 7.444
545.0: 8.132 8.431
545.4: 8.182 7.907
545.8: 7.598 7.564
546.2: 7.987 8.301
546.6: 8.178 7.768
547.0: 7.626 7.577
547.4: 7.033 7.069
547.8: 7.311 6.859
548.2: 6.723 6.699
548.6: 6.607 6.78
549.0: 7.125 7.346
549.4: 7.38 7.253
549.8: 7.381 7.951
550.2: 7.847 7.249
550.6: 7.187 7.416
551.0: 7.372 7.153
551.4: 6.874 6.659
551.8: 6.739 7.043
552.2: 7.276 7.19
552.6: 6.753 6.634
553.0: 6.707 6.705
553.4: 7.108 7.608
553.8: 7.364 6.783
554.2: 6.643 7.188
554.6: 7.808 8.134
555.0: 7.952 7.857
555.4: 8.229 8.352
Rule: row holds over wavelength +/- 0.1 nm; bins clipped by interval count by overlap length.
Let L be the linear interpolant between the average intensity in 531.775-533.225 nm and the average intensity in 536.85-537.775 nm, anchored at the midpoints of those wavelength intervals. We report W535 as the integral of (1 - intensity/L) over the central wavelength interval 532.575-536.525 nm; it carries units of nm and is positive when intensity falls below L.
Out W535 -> 0.22 nm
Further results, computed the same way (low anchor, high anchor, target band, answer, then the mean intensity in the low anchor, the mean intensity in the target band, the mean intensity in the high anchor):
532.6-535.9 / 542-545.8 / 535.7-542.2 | -0.17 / 7.34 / 7.69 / 7.67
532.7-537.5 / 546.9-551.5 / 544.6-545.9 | -0.11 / 7.43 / 7.88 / 7.21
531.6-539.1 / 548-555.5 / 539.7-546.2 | -0.15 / 7.64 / 7.61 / 7.2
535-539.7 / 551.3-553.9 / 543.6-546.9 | -0.24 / 7.78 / 7.9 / 6.97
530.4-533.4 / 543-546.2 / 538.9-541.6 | 0.04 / 7.83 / 7.63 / 7.69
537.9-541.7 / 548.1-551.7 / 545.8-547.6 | -0.09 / 7.7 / 7.71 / 7.17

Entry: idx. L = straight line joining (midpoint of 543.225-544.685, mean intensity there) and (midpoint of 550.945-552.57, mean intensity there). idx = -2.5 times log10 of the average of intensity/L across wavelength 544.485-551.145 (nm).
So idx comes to -0.02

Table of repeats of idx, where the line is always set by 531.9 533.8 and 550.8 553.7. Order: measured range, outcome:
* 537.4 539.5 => -0.08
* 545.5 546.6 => -0.10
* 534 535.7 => 0.02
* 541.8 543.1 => -0.04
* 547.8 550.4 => -0.01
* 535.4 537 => -0.03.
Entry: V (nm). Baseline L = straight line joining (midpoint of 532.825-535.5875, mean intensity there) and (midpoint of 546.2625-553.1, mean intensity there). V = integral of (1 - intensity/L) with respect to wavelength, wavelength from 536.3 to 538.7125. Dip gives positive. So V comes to -0.16 nm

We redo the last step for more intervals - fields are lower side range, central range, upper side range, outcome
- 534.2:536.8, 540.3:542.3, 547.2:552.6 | 0.01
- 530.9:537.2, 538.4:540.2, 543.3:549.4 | -0.11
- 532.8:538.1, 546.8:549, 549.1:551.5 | 0.09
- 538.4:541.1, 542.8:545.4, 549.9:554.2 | -0.06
